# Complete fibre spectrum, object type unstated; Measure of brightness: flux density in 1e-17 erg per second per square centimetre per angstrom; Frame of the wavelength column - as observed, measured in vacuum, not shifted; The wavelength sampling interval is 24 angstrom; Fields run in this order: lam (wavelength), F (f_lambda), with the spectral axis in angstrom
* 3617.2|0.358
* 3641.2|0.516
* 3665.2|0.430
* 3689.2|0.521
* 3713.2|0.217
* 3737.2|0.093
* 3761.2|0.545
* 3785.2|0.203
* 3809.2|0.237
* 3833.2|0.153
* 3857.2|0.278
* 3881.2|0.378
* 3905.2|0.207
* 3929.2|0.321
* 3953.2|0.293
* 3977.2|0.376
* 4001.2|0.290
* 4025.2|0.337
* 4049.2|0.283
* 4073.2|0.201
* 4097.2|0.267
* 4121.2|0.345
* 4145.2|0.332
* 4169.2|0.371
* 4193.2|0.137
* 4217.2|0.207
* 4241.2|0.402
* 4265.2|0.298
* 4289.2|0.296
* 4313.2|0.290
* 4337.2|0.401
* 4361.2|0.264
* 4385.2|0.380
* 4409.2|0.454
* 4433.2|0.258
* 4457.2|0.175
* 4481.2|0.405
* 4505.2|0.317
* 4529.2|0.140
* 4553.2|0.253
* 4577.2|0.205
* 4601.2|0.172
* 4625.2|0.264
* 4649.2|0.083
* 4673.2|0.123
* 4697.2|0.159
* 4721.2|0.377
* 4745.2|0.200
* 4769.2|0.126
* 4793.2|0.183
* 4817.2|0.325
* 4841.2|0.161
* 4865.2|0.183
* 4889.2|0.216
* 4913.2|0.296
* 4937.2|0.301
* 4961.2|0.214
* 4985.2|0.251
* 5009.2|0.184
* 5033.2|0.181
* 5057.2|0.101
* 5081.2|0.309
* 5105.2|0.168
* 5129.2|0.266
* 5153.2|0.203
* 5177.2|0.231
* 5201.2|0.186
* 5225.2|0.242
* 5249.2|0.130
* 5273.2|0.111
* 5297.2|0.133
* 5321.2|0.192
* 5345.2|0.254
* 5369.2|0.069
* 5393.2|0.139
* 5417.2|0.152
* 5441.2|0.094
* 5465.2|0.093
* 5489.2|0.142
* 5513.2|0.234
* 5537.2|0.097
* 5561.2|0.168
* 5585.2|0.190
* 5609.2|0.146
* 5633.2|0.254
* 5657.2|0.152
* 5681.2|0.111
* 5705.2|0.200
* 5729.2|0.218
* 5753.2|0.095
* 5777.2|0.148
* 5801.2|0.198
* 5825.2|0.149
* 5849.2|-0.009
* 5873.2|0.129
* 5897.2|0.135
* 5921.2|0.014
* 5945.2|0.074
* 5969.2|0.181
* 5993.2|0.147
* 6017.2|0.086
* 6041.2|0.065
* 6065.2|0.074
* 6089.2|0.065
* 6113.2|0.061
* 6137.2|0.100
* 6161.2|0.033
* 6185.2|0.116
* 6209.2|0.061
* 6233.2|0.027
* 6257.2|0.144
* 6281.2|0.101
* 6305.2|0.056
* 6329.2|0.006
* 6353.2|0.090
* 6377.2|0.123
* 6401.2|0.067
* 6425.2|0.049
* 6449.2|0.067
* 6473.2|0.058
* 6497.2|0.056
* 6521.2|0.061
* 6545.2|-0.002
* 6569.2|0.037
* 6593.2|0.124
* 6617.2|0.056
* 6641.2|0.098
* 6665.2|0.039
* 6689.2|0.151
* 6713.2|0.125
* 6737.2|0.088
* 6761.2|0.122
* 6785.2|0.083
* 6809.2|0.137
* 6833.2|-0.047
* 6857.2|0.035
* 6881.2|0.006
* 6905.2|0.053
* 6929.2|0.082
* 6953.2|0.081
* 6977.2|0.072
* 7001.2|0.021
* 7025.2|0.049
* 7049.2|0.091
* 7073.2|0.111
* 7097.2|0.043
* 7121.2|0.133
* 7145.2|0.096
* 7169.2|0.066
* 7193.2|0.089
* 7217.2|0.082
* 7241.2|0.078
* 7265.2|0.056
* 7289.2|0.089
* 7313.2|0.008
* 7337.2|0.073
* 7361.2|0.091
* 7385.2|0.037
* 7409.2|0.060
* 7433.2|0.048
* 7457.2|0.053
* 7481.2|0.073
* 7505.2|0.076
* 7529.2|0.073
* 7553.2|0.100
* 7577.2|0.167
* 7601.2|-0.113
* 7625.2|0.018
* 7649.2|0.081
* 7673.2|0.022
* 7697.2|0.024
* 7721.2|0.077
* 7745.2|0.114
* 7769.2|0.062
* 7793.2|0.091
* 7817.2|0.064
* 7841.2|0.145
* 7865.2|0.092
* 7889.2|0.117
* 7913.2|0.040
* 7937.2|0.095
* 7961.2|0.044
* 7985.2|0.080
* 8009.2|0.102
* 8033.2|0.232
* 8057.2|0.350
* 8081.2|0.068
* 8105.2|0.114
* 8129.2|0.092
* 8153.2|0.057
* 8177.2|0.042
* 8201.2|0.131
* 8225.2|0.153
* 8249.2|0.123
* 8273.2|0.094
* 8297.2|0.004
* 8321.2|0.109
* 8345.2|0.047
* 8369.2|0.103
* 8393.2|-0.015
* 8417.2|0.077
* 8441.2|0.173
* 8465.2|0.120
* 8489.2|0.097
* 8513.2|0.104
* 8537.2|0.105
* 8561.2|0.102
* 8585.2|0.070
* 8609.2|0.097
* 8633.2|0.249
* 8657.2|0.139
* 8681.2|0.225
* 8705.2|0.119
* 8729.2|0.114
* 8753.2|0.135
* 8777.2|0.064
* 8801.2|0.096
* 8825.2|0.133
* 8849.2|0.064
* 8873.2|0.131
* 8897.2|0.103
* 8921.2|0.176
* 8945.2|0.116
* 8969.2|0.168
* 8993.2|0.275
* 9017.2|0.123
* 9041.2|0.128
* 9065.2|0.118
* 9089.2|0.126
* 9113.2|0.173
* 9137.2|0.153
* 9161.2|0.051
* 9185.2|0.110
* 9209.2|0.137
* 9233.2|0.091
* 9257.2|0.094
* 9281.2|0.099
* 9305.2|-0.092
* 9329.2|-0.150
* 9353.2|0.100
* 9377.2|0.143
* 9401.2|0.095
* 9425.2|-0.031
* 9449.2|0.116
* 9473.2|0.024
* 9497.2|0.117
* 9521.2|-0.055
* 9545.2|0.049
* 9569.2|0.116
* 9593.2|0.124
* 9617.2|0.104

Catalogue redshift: 1.158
